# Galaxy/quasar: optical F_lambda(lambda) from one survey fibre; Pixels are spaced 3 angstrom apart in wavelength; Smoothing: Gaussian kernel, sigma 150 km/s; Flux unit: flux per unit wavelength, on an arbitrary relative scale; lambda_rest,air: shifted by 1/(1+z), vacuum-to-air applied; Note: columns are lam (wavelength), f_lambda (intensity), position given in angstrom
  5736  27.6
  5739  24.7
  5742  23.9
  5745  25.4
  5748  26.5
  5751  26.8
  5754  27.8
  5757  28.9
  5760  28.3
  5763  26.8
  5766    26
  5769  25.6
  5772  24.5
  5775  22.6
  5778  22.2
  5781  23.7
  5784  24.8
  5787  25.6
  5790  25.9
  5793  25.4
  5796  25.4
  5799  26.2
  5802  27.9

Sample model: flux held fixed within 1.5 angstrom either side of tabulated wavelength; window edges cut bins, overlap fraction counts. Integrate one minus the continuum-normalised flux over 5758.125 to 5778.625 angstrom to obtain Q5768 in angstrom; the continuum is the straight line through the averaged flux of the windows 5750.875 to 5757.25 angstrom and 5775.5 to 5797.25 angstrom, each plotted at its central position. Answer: 0.86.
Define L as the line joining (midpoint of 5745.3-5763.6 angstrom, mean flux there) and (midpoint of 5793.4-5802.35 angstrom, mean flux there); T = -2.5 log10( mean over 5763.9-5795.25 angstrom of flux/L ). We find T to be 0.08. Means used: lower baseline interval 27.4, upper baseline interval 26.2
